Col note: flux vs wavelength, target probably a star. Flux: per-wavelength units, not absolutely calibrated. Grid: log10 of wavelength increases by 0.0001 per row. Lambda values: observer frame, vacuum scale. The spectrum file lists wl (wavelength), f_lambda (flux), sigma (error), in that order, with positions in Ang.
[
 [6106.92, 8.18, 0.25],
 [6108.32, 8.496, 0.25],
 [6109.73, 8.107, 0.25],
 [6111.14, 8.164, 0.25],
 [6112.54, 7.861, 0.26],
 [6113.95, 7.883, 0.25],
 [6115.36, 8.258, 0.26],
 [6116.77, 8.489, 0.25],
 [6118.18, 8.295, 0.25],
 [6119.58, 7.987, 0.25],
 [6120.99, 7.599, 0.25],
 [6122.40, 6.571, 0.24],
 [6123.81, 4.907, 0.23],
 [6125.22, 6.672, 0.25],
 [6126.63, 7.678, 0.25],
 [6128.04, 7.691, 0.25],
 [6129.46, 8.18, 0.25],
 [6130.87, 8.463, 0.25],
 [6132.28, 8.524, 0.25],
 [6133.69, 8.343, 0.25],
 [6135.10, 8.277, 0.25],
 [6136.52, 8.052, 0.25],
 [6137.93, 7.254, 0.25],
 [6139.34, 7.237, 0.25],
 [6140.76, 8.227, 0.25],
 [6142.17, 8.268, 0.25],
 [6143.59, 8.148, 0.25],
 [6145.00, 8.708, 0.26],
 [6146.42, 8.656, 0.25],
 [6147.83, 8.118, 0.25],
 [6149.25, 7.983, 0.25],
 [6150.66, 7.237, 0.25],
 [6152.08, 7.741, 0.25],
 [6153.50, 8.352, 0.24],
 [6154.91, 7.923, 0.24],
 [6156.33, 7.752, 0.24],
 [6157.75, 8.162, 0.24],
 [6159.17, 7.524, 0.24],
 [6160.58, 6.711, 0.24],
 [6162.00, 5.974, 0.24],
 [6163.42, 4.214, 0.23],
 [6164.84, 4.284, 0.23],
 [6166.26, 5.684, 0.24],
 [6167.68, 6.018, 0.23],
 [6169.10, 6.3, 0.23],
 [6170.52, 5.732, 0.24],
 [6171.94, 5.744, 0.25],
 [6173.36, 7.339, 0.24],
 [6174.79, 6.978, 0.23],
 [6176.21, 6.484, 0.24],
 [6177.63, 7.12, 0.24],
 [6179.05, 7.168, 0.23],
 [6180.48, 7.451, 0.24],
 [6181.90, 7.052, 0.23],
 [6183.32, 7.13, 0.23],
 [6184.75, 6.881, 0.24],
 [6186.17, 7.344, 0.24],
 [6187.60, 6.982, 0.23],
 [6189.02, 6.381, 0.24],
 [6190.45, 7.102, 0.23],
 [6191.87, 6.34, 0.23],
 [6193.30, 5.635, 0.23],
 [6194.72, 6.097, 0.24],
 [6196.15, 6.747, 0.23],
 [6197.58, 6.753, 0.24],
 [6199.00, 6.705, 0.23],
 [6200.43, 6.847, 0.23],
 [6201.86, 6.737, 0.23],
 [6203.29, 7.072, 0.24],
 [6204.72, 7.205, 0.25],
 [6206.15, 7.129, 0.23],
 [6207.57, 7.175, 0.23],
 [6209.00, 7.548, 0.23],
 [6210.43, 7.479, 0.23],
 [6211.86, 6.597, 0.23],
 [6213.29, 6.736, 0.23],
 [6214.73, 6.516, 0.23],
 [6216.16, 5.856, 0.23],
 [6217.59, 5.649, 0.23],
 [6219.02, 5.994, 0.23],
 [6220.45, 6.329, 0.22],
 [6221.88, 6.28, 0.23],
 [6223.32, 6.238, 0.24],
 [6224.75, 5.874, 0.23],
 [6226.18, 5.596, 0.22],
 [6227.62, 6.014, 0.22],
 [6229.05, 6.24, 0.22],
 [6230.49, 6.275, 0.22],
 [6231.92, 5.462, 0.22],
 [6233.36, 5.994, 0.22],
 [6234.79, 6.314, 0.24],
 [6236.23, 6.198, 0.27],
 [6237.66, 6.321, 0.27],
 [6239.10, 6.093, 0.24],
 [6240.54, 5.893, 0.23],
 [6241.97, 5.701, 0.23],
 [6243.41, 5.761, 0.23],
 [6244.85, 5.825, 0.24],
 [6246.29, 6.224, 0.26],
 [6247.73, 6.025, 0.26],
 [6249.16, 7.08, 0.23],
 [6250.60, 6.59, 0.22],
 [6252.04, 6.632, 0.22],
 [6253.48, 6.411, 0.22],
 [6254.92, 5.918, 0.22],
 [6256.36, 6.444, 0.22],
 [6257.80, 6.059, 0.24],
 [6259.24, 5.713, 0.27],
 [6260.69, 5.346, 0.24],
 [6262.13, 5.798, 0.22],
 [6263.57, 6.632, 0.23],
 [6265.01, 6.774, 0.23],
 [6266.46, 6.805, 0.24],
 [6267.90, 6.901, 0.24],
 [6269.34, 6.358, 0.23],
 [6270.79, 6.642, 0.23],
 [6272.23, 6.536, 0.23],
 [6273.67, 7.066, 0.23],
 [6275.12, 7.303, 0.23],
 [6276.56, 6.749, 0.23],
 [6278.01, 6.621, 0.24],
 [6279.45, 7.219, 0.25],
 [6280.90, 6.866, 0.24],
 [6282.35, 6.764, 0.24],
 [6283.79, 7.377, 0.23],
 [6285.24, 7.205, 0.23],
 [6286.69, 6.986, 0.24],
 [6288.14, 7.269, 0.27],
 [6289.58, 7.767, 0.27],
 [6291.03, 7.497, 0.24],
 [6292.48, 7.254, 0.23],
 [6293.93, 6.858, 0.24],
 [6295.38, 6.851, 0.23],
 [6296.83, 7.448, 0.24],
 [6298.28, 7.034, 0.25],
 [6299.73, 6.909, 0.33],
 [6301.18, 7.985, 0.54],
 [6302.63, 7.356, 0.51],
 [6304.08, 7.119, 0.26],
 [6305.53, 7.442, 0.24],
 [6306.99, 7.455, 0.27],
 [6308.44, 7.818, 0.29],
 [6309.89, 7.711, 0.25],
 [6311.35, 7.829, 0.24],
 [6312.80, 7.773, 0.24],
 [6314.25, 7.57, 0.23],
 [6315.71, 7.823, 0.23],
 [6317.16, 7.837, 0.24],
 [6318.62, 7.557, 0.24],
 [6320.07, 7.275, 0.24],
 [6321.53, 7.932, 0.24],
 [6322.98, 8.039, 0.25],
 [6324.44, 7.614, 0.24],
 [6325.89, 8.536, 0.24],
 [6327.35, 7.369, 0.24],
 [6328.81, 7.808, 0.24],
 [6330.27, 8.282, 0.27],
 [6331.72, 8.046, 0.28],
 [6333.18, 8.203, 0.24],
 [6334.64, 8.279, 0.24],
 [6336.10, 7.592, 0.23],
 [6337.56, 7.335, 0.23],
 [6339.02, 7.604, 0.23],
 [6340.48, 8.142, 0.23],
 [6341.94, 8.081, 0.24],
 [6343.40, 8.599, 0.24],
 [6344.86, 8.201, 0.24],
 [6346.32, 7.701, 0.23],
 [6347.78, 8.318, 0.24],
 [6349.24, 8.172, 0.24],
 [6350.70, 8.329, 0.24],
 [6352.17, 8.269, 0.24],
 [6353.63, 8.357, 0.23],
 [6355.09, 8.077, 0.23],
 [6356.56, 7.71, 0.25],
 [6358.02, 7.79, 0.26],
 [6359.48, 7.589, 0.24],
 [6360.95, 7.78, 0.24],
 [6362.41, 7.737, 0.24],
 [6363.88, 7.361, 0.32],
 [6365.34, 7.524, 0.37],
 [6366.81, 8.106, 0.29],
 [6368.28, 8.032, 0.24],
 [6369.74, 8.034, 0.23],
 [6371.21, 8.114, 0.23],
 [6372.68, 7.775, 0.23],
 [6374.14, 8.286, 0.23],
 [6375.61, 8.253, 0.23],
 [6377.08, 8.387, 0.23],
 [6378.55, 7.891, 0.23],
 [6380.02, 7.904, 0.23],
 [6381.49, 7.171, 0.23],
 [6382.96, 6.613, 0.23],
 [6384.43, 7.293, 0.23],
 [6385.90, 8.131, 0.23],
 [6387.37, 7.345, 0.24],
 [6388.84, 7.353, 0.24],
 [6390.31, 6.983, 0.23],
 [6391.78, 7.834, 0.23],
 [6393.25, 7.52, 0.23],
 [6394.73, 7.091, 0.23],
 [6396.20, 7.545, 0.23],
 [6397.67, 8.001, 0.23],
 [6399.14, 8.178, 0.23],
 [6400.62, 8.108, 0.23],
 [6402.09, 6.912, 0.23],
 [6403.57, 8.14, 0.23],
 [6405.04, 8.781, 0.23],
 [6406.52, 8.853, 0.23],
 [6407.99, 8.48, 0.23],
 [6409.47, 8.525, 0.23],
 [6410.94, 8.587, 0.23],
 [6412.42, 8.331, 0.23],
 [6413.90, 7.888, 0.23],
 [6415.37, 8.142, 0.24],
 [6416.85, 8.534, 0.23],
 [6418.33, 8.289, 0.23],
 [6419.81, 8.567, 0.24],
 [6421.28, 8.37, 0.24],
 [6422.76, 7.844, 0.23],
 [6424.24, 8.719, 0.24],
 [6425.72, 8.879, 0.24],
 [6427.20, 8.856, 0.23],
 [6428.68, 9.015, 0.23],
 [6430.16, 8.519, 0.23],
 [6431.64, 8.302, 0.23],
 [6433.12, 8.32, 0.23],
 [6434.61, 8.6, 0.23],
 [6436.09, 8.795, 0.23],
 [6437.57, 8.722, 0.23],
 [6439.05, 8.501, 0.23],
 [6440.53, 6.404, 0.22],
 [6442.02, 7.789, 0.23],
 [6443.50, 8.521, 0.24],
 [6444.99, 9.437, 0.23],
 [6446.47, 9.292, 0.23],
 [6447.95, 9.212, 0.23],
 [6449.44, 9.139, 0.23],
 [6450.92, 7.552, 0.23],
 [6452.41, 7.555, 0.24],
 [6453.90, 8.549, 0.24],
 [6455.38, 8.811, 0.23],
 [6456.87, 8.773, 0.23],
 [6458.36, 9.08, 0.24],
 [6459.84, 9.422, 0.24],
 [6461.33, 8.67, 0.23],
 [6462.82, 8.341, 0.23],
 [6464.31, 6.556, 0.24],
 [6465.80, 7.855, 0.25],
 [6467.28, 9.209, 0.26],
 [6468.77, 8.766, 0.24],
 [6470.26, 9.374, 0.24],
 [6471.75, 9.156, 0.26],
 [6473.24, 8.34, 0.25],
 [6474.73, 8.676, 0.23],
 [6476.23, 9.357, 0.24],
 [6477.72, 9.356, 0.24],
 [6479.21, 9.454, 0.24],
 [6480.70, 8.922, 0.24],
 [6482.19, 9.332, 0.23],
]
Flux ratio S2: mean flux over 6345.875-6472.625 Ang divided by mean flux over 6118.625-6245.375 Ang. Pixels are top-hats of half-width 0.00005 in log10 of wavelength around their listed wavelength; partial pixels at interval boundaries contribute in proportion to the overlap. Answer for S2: 1.2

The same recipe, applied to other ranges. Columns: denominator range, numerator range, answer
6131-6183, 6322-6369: 1.10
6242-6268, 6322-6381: 1.28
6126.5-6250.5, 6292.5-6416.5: 1.14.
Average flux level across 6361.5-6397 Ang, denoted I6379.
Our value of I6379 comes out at 7.68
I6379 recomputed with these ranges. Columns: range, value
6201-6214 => 7.07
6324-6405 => 7.85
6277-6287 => 7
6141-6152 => 8.14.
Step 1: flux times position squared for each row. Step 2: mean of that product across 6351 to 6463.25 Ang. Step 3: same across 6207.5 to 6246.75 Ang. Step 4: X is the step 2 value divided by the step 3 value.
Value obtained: 1.4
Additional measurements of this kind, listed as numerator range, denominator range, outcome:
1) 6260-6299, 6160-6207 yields 1.09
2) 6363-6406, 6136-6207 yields 1.18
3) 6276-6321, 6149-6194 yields 1.13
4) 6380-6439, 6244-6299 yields 1.26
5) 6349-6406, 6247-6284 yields 1.23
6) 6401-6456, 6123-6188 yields 1.27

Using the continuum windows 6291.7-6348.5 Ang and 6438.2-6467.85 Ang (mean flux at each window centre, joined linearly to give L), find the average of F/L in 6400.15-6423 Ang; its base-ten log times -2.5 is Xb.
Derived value -0.01 mag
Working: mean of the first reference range 7.71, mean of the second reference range 8.43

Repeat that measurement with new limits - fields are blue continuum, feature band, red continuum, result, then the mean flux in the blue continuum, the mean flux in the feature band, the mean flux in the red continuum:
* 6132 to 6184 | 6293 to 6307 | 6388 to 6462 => 0.08 mag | 7.23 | 7.23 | 8.33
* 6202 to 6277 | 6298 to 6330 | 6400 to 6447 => -0.07 mag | 6.37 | 7.64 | 8.4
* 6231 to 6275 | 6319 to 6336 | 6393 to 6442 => -0.11 mag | 6.27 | 7.92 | 8.25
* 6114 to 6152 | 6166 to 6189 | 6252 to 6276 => 0.10 mag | 7.84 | 6.72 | 6.43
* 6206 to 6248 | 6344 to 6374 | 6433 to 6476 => -0.05 mag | 6.23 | 7.96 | 8.54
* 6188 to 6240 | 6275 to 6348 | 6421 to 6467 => -0.04 mag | 6.43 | 7.57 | 8.47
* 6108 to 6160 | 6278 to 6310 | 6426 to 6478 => 0.14 mag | 7.88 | 7.26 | 8.59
